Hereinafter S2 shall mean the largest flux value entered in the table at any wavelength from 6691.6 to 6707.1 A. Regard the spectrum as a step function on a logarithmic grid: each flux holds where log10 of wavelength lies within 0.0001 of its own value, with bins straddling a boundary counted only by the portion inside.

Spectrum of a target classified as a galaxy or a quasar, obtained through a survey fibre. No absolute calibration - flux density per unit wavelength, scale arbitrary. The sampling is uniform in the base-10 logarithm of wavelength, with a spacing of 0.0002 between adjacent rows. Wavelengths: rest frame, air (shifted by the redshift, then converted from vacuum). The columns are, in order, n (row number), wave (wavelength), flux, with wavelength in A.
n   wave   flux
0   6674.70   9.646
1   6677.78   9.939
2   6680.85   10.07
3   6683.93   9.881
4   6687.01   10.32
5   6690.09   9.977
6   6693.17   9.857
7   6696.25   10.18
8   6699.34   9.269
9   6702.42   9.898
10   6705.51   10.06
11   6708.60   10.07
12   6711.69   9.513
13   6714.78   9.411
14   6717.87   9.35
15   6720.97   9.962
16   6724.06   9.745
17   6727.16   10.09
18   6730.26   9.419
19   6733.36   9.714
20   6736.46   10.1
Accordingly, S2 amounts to 10.18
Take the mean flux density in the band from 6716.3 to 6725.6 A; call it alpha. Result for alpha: 9.69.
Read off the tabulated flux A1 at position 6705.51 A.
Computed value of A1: 10.06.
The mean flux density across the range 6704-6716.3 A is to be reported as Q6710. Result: 9.76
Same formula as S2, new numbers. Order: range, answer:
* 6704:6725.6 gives 10.07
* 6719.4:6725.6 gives 9.962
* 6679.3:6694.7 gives 10.32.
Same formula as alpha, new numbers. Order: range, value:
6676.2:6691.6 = 10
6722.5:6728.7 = 9.92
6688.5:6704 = 9.84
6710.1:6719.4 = 9.43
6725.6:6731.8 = 9.75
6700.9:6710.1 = 10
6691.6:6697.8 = 10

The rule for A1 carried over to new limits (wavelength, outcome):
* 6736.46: 10.1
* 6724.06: 9.745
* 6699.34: 9.269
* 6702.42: 9.898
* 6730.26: 9.419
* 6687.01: 10.32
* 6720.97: 9.962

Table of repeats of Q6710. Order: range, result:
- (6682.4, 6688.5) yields 10.1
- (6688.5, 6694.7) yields 9.92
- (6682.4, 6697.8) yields 10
